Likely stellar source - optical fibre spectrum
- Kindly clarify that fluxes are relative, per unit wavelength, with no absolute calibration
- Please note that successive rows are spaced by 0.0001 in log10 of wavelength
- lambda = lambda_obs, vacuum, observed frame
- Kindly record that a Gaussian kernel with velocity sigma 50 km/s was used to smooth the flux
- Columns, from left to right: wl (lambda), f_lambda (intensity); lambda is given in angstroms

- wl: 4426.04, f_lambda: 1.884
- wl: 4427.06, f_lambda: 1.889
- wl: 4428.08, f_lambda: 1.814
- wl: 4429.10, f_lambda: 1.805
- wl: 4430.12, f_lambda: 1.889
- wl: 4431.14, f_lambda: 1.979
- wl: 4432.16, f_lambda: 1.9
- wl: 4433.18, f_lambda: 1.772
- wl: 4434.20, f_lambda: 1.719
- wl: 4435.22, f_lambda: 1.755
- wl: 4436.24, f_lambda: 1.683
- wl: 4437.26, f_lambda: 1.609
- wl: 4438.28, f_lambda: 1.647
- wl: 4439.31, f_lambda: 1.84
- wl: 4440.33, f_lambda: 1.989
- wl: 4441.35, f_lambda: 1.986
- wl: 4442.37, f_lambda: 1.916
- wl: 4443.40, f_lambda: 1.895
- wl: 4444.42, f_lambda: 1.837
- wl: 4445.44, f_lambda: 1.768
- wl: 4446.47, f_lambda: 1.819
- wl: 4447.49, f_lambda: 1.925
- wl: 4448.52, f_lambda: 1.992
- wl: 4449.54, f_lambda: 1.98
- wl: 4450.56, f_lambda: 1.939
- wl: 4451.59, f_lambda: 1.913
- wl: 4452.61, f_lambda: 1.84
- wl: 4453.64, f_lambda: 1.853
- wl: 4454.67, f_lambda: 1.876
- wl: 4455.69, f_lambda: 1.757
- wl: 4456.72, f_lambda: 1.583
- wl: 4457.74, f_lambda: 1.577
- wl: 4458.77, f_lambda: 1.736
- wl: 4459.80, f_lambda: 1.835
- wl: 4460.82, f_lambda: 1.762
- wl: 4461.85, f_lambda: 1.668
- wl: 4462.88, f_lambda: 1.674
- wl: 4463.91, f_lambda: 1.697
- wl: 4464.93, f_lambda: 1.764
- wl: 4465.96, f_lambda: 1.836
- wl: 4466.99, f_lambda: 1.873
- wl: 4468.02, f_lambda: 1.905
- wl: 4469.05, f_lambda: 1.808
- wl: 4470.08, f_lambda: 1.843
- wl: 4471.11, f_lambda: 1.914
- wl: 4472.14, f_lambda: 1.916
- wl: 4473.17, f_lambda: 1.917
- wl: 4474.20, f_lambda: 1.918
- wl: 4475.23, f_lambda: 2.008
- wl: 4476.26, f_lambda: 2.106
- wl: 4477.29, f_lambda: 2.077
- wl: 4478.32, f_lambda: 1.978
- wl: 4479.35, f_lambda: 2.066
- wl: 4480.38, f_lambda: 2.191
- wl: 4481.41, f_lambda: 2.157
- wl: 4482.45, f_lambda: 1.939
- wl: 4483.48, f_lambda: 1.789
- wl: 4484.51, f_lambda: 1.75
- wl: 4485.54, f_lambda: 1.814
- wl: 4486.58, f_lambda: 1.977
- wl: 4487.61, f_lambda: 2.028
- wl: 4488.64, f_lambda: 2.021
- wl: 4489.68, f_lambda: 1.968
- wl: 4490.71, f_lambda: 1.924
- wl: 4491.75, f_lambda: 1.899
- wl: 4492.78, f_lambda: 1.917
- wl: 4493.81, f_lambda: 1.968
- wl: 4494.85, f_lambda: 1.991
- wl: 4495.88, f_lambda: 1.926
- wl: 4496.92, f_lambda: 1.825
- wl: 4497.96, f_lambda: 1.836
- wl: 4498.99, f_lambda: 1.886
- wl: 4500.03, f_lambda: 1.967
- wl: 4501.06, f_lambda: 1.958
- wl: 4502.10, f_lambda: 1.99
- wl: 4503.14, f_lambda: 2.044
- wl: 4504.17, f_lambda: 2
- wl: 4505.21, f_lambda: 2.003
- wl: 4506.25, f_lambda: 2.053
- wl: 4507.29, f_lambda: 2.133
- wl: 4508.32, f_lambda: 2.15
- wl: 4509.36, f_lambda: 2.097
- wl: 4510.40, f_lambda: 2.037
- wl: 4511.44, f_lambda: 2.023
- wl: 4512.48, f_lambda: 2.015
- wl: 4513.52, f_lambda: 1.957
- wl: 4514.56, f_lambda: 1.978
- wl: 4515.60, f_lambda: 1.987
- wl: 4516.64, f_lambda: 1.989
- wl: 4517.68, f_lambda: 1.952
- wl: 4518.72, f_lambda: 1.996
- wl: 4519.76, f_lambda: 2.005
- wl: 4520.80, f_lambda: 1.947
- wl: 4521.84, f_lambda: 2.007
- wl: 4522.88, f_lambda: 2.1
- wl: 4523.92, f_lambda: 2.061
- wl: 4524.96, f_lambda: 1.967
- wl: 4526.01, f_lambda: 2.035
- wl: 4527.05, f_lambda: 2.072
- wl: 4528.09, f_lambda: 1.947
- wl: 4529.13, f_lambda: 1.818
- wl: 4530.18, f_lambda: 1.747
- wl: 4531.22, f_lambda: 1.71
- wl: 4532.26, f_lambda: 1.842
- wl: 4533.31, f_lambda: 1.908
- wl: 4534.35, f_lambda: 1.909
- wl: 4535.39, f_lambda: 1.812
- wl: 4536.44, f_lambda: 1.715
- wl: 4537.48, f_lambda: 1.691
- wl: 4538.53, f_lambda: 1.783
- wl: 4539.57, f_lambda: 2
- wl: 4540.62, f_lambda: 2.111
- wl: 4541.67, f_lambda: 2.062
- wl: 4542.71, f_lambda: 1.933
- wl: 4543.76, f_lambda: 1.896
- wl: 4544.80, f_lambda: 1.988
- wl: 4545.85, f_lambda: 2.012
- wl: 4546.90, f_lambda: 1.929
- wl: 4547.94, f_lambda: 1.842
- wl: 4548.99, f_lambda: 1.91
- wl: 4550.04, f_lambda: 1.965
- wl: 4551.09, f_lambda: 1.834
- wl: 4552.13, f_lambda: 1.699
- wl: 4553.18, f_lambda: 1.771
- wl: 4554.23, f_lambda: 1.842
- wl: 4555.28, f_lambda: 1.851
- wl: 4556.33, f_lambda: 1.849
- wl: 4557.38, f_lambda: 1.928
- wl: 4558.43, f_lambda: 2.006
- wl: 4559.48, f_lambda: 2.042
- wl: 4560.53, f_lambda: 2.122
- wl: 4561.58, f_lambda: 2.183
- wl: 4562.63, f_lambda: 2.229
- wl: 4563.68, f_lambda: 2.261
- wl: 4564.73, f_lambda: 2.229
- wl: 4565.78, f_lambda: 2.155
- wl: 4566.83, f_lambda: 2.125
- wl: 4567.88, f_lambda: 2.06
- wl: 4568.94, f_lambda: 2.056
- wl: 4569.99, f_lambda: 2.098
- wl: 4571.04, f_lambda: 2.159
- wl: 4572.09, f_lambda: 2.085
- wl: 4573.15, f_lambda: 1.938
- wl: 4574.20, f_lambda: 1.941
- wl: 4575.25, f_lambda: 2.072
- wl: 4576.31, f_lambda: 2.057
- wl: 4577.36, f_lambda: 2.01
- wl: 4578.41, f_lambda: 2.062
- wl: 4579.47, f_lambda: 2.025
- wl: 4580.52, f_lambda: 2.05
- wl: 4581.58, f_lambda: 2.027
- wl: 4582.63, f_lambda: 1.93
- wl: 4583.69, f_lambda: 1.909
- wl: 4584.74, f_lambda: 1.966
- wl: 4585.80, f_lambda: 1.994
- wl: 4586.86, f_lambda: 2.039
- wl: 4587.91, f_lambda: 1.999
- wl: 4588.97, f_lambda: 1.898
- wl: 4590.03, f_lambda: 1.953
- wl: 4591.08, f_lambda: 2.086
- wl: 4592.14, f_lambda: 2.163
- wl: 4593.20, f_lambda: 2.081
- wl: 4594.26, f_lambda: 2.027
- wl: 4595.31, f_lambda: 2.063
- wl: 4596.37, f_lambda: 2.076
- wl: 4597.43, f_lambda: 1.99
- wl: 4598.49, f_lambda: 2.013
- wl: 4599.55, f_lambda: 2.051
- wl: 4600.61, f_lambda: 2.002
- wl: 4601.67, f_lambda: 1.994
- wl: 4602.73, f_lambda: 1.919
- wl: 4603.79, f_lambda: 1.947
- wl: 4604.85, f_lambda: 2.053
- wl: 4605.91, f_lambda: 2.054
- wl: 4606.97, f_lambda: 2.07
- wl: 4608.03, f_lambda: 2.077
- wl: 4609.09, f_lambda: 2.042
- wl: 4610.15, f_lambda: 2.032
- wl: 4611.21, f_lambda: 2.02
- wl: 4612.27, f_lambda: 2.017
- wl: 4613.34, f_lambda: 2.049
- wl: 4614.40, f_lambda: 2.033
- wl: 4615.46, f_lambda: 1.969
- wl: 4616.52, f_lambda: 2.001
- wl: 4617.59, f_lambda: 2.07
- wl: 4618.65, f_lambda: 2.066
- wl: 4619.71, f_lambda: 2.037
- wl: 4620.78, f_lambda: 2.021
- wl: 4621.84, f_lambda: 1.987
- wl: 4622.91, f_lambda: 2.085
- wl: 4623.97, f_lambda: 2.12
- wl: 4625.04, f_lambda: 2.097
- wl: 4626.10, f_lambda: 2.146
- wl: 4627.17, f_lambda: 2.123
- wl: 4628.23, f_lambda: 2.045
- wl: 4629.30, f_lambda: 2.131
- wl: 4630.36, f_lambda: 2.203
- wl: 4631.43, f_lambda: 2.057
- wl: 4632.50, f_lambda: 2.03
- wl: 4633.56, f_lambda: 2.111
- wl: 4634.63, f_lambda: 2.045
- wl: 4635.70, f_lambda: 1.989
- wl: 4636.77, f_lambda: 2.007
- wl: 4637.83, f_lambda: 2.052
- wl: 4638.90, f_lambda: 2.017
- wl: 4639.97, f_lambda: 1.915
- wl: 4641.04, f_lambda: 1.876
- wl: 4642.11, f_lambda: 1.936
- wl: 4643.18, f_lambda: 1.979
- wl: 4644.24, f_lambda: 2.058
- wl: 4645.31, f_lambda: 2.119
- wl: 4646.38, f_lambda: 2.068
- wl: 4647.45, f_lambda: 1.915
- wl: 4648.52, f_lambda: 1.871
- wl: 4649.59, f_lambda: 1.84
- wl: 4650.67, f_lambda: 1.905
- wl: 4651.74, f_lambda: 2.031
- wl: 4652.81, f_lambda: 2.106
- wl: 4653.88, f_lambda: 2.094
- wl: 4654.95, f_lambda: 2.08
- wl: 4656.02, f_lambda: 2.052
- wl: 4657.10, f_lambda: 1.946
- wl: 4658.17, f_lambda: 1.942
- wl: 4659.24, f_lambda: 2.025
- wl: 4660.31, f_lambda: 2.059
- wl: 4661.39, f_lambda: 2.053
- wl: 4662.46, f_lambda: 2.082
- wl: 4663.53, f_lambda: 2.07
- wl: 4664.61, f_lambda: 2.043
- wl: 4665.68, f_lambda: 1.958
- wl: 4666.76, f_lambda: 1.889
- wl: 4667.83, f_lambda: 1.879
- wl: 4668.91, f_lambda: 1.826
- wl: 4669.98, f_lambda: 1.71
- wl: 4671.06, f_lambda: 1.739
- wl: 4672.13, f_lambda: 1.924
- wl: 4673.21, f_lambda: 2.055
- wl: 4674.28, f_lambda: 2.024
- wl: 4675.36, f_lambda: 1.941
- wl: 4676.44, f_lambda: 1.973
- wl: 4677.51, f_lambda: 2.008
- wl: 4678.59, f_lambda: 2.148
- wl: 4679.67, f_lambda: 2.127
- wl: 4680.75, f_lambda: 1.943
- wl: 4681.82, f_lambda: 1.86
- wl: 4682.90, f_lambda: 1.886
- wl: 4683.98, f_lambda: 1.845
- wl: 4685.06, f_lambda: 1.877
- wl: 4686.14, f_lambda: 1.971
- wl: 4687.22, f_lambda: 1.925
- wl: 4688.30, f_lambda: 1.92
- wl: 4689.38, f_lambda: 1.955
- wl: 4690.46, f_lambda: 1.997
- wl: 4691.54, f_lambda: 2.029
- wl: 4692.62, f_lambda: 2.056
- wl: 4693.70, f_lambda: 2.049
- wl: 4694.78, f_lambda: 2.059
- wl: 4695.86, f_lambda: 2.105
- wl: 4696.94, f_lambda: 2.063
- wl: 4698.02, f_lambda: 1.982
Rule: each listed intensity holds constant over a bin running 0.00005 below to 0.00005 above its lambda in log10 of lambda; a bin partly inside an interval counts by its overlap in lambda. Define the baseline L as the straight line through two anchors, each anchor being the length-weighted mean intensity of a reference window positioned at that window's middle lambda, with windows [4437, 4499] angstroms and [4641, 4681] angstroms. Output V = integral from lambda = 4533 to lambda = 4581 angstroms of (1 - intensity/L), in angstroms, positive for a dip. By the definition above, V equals -1.4 angstroms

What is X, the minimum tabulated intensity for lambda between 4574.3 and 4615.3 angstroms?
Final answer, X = 1.898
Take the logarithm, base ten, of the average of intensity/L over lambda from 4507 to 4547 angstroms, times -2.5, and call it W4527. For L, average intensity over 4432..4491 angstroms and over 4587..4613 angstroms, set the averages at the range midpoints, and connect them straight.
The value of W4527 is -0.01 mag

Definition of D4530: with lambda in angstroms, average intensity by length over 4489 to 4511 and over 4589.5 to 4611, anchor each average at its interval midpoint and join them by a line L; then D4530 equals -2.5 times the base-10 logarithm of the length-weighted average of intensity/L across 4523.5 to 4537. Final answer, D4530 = 0.06 mag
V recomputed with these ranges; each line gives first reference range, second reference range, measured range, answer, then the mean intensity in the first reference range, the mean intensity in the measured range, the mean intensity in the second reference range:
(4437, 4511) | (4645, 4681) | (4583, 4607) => -0.72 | 1.91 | 2.01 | 1.98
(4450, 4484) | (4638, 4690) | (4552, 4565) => -0.61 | 1.87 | 2.01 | 1.97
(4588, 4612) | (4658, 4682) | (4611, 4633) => -0.58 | 2.03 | 2.06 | 1.97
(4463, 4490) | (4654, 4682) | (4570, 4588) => -0.58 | 1.93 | 2.02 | 1.98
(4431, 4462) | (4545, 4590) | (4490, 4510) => -0.82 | 1.82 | 1.98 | 2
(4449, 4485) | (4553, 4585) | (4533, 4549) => 0.68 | 1.87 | 1.91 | 2.04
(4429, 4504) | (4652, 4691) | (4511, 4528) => -0.90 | 1.88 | 2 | 1.97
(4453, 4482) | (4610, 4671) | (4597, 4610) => -0.24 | 1.87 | 2.02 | 2.01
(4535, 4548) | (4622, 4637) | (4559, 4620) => -1.32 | 1.91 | 2.05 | 2.08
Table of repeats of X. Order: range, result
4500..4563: 1.691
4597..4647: 1.876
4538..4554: 1.699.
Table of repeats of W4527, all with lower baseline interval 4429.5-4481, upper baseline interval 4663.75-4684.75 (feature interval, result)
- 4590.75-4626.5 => -0.07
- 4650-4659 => -0.05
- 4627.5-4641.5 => -0.06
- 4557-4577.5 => -0.11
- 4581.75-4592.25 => -0.05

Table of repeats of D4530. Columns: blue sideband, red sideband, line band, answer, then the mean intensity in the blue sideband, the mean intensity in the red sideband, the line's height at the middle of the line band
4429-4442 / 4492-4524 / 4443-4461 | 0.02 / 1.82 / 1.99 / 1.86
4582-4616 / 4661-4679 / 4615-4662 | -0.02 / 2.02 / 1.96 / 1.98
